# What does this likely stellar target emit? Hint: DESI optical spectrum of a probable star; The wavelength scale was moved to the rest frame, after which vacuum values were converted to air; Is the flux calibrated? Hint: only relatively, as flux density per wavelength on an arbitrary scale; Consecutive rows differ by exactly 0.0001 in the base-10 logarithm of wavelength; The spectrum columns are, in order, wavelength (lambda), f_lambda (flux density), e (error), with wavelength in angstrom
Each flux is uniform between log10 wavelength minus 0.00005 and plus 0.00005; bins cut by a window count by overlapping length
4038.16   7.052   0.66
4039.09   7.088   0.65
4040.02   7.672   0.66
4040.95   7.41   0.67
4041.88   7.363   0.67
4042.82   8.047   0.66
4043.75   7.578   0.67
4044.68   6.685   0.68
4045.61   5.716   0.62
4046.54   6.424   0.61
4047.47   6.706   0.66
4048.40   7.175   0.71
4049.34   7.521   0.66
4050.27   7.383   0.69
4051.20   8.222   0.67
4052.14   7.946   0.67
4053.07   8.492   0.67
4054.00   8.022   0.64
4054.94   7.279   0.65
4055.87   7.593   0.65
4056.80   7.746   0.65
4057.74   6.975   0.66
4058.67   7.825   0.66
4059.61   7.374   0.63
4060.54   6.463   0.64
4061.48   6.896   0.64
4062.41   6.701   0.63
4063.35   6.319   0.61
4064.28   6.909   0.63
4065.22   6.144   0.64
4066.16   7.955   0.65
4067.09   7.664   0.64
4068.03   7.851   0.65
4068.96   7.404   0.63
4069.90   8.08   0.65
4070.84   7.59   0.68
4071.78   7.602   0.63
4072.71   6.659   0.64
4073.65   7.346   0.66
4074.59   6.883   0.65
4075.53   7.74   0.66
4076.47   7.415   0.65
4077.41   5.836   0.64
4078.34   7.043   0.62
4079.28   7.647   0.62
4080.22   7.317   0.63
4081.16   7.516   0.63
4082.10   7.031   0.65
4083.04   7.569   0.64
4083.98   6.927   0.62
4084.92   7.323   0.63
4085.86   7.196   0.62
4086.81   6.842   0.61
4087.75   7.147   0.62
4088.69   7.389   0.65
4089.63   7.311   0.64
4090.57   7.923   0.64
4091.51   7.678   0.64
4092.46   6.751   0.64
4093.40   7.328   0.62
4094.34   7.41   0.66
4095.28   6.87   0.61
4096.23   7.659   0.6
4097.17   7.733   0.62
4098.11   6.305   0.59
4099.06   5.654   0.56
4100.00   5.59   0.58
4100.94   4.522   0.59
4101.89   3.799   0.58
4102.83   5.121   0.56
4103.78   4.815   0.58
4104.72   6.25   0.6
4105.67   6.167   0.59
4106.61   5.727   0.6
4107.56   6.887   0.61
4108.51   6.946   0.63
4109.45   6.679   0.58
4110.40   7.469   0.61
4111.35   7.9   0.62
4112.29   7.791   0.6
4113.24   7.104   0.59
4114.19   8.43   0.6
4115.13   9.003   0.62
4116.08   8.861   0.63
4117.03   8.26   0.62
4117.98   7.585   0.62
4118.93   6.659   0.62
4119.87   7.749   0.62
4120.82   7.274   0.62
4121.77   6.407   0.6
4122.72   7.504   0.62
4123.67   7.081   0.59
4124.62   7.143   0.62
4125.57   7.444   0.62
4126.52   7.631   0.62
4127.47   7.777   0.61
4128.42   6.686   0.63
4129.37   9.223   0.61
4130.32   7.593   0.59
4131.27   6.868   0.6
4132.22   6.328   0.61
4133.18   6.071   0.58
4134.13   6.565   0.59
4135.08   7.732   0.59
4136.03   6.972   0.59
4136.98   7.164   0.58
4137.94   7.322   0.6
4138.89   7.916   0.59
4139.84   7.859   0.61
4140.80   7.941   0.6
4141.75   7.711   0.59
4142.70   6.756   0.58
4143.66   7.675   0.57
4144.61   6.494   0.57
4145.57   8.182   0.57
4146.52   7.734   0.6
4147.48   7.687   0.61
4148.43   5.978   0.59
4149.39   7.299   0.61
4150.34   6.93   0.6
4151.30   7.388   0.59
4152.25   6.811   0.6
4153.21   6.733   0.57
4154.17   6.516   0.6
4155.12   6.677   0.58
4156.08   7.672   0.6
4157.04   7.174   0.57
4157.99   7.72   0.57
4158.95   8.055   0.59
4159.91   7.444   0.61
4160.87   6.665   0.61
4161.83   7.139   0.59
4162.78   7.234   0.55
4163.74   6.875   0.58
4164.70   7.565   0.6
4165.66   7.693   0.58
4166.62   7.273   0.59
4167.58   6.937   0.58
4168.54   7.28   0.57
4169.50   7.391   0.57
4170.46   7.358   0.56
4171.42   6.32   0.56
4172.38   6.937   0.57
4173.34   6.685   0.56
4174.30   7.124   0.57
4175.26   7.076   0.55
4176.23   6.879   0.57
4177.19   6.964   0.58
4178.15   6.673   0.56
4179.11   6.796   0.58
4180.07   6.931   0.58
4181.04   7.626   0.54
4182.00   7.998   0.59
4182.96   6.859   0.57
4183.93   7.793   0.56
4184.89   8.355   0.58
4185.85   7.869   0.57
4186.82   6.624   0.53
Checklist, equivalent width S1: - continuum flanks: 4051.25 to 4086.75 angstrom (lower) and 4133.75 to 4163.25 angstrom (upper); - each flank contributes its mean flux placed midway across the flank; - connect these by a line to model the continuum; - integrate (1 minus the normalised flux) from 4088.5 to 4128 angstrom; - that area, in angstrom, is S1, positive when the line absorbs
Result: 1.6 angstrom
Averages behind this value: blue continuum 7.31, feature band 6.99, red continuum 7.27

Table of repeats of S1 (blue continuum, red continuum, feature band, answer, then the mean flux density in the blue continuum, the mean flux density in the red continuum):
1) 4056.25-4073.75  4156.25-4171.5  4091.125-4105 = 2.0 angstrom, 7.24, 7.29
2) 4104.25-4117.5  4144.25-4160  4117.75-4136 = 0.3 angstrom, 7.39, 7.2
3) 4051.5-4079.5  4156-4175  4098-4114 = 2.4 angstrom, 7.32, 7.22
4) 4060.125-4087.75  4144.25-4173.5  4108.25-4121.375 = -1.0 angstrom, 7.17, 7.16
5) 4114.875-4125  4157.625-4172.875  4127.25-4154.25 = 0.6 angstrom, 7.56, 7.24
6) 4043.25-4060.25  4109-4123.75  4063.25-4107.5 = 3.7 angstrom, 7.36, 7.62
